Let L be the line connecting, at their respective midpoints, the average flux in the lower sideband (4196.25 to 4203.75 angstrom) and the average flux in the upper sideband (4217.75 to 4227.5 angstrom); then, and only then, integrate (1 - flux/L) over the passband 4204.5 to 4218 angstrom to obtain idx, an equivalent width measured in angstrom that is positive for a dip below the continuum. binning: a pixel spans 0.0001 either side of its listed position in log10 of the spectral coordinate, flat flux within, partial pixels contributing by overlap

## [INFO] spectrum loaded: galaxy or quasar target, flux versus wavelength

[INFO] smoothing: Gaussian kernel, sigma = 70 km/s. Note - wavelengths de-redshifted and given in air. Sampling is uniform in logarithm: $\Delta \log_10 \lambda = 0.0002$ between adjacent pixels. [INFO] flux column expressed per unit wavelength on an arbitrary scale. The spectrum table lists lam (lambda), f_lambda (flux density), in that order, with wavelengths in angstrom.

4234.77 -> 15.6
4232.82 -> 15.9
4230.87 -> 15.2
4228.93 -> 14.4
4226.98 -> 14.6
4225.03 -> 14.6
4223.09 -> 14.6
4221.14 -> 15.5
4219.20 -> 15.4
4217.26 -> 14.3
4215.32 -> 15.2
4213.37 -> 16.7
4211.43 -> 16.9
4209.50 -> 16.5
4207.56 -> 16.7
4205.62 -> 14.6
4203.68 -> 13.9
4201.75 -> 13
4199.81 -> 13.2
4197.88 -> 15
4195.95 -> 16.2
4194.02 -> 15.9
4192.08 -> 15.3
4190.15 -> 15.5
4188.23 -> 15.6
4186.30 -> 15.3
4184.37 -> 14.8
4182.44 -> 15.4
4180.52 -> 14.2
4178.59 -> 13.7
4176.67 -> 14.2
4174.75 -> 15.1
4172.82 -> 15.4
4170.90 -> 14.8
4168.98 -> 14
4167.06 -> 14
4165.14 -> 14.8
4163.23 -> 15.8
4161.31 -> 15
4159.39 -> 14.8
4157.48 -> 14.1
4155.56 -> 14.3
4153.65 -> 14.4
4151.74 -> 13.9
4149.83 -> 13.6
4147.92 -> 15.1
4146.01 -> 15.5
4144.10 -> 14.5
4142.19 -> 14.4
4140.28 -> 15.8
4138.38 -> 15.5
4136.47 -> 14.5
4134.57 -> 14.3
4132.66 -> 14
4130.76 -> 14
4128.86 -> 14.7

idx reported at -1.3 angstrom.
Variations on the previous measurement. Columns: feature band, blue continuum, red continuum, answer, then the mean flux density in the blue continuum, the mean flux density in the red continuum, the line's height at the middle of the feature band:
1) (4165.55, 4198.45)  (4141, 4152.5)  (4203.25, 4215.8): 0.7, 14.5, 15.9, 15.3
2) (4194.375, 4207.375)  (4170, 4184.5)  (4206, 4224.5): 0.7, 14.7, 15.7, 15.3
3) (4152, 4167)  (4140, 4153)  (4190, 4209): 0.0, 14.6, 14.9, 14.7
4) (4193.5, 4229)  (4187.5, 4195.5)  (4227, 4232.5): 0.3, 15.6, 14.9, 15.3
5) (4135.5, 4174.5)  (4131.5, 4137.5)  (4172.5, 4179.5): -0.9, 14.3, 14.5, 14.4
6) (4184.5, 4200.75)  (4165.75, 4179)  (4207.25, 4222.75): -0.1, 14.5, 15.8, 15.1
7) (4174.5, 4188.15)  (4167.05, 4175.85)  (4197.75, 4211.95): 0.1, 14.7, 14.9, 14.8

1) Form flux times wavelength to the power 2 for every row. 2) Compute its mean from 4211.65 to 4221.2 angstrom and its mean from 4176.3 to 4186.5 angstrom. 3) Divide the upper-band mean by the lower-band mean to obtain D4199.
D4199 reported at 1.08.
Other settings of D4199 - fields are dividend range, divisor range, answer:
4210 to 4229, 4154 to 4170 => 1.08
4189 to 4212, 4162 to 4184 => 1.05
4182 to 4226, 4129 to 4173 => 1.07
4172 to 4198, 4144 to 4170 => 1.05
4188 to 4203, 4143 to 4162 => 1.05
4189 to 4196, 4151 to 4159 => 1.12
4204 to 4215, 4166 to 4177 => 1.12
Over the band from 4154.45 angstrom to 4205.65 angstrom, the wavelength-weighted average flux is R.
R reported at 14.7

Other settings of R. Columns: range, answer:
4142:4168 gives 14.6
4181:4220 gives 15.3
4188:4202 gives 15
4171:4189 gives 14.8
